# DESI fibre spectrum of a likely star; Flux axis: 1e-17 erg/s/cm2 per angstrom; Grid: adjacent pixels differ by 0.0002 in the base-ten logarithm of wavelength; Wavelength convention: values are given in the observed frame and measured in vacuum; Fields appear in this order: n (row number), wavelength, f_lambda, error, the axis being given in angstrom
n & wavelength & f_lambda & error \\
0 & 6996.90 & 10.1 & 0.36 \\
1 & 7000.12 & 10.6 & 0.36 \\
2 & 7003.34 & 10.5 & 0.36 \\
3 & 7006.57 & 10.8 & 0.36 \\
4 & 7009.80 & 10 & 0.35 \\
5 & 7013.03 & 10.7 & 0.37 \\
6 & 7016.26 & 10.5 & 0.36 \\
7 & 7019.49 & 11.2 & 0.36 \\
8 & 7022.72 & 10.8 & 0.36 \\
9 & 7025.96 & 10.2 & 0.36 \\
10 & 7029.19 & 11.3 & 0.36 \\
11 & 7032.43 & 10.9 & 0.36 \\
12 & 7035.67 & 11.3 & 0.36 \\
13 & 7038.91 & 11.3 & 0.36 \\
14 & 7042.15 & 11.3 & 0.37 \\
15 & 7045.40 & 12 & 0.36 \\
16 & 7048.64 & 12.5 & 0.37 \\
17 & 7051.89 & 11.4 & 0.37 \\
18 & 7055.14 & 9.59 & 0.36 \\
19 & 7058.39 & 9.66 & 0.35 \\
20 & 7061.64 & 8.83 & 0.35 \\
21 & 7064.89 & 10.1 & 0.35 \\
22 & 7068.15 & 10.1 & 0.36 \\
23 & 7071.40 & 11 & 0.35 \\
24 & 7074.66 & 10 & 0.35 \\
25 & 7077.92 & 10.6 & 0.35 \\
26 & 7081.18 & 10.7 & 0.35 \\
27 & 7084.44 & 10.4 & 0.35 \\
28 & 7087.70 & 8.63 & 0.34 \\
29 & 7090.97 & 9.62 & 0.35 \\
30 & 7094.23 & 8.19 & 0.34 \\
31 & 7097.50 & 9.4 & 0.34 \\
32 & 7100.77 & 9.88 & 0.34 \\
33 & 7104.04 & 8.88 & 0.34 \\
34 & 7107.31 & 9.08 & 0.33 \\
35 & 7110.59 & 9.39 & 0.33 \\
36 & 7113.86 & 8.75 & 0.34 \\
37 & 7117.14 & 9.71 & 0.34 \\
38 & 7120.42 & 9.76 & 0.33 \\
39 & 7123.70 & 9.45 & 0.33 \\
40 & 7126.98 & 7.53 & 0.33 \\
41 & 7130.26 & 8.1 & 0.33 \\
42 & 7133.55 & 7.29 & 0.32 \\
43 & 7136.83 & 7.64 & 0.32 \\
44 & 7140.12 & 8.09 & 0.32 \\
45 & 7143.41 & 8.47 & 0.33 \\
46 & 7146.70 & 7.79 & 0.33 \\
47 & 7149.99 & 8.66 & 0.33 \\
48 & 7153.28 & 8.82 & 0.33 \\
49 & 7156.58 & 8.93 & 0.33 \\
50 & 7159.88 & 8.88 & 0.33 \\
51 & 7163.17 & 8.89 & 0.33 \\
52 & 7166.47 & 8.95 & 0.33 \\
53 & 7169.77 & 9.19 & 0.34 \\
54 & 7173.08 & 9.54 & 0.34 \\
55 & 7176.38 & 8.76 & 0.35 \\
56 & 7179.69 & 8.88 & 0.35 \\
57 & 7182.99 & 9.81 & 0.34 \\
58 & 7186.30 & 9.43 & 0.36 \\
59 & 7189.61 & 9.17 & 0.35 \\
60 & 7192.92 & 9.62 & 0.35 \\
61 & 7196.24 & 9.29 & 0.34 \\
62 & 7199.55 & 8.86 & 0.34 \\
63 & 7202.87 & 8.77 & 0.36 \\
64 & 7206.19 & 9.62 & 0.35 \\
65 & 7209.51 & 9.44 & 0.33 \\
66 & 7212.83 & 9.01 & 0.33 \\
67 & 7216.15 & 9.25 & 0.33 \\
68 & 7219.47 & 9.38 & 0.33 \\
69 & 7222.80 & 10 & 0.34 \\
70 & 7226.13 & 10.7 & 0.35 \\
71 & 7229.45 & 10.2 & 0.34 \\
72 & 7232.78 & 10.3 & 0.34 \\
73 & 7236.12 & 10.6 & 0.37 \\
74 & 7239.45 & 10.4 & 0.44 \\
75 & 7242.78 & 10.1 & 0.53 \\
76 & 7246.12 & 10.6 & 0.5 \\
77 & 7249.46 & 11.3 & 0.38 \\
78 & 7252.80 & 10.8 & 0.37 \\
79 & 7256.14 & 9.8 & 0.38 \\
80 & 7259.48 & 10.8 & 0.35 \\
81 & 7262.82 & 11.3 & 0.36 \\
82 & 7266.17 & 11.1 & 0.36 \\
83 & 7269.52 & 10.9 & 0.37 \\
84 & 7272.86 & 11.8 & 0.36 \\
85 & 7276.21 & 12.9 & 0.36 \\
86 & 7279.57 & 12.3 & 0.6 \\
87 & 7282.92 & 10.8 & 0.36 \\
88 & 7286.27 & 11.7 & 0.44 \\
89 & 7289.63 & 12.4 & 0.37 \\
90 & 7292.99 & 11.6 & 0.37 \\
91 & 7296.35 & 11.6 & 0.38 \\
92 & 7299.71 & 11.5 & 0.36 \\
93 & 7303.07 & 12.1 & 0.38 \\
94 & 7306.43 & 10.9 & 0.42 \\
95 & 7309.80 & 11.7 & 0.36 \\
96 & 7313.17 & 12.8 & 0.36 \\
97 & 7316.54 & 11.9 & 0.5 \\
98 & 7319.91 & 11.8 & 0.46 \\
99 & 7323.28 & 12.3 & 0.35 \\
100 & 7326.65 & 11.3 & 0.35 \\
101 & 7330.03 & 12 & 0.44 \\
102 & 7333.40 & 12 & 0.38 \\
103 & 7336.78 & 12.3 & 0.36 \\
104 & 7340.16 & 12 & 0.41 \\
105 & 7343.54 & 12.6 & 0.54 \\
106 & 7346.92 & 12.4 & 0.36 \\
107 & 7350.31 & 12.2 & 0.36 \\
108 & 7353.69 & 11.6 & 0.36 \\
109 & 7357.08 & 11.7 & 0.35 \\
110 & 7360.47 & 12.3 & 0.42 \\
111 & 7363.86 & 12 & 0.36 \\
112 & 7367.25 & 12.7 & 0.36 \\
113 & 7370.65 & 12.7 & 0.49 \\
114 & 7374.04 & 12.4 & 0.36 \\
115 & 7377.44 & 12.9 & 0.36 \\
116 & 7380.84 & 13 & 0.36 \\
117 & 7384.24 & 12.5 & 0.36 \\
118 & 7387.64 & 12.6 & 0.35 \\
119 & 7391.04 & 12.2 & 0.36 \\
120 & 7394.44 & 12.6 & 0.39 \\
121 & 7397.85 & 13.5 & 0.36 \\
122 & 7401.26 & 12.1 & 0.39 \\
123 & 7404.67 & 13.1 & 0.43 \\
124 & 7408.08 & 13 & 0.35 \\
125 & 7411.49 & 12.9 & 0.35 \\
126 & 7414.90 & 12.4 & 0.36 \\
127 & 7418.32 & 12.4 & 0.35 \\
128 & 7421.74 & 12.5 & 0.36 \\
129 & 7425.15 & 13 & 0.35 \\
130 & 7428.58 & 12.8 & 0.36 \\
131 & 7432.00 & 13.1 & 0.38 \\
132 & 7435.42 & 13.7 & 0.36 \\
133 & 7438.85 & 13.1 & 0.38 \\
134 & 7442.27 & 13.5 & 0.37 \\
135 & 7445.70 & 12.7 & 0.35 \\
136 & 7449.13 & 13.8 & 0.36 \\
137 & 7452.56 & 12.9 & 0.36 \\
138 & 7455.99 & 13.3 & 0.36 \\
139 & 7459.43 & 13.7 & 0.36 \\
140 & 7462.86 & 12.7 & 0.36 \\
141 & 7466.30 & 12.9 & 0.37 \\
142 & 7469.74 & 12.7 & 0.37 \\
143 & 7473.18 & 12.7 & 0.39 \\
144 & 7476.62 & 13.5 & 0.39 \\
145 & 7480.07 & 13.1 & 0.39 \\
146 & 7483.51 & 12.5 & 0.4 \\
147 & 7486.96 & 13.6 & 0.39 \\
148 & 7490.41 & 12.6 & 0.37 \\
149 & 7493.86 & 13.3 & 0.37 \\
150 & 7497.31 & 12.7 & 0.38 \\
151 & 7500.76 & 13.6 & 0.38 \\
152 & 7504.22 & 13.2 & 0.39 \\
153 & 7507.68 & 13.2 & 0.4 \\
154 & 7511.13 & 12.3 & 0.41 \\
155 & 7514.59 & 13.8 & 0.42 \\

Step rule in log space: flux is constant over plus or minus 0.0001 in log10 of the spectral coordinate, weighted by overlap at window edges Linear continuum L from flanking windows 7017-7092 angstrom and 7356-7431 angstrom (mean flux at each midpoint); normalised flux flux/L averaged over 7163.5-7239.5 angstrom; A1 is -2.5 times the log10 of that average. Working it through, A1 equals 0.205 mag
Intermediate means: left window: 10.6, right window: 12.6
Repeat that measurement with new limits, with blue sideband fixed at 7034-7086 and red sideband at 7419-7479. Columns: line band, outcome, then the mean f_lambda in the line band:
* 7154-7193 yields 0.237 mag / 9.14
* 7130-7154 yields 0.353 mag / 8.08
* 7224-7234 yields 0.131 mag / 10.4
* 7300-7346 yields 0.030 mag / 12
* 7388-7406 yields 0.006 mag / 12.7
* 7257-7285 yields 0.050 mag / 11.4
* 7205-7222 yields 0.234 mag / 9.37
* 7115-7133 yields 0.248 mag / 8.8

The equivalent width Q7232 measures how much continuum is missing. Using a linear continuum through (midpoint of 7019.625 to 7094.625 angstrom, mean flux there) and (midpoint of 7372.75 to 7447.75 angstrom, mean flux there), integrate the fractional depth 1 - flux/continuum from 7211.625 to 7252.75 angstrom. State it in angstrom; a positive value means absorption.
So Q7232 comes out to 5.2 angstrom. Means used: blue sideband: 10.5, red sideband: 12.8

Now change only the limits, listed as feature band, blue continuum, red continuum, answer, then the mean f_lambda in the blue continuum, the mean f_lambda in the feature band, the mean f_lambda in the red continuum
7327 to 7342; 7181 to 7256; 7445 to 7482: -0.8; 9.84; 12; 13.1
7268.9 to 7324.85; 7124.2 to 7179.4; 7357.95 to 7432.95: -4.5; 8.5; 11.8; 12.7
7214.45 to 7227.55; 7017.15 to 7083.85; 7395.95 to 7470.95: 2.1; 10.7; 9.81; 13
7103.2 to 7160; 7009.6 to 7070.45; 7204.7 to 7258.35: 9.9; 10.7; 8.61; 10.1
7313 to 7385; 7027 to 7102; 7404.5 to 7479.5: 0.8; 10.4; 12.2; 13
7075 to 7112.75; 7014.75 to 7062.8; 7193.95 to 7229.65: 3.3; 10.9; 9.53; 9.48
